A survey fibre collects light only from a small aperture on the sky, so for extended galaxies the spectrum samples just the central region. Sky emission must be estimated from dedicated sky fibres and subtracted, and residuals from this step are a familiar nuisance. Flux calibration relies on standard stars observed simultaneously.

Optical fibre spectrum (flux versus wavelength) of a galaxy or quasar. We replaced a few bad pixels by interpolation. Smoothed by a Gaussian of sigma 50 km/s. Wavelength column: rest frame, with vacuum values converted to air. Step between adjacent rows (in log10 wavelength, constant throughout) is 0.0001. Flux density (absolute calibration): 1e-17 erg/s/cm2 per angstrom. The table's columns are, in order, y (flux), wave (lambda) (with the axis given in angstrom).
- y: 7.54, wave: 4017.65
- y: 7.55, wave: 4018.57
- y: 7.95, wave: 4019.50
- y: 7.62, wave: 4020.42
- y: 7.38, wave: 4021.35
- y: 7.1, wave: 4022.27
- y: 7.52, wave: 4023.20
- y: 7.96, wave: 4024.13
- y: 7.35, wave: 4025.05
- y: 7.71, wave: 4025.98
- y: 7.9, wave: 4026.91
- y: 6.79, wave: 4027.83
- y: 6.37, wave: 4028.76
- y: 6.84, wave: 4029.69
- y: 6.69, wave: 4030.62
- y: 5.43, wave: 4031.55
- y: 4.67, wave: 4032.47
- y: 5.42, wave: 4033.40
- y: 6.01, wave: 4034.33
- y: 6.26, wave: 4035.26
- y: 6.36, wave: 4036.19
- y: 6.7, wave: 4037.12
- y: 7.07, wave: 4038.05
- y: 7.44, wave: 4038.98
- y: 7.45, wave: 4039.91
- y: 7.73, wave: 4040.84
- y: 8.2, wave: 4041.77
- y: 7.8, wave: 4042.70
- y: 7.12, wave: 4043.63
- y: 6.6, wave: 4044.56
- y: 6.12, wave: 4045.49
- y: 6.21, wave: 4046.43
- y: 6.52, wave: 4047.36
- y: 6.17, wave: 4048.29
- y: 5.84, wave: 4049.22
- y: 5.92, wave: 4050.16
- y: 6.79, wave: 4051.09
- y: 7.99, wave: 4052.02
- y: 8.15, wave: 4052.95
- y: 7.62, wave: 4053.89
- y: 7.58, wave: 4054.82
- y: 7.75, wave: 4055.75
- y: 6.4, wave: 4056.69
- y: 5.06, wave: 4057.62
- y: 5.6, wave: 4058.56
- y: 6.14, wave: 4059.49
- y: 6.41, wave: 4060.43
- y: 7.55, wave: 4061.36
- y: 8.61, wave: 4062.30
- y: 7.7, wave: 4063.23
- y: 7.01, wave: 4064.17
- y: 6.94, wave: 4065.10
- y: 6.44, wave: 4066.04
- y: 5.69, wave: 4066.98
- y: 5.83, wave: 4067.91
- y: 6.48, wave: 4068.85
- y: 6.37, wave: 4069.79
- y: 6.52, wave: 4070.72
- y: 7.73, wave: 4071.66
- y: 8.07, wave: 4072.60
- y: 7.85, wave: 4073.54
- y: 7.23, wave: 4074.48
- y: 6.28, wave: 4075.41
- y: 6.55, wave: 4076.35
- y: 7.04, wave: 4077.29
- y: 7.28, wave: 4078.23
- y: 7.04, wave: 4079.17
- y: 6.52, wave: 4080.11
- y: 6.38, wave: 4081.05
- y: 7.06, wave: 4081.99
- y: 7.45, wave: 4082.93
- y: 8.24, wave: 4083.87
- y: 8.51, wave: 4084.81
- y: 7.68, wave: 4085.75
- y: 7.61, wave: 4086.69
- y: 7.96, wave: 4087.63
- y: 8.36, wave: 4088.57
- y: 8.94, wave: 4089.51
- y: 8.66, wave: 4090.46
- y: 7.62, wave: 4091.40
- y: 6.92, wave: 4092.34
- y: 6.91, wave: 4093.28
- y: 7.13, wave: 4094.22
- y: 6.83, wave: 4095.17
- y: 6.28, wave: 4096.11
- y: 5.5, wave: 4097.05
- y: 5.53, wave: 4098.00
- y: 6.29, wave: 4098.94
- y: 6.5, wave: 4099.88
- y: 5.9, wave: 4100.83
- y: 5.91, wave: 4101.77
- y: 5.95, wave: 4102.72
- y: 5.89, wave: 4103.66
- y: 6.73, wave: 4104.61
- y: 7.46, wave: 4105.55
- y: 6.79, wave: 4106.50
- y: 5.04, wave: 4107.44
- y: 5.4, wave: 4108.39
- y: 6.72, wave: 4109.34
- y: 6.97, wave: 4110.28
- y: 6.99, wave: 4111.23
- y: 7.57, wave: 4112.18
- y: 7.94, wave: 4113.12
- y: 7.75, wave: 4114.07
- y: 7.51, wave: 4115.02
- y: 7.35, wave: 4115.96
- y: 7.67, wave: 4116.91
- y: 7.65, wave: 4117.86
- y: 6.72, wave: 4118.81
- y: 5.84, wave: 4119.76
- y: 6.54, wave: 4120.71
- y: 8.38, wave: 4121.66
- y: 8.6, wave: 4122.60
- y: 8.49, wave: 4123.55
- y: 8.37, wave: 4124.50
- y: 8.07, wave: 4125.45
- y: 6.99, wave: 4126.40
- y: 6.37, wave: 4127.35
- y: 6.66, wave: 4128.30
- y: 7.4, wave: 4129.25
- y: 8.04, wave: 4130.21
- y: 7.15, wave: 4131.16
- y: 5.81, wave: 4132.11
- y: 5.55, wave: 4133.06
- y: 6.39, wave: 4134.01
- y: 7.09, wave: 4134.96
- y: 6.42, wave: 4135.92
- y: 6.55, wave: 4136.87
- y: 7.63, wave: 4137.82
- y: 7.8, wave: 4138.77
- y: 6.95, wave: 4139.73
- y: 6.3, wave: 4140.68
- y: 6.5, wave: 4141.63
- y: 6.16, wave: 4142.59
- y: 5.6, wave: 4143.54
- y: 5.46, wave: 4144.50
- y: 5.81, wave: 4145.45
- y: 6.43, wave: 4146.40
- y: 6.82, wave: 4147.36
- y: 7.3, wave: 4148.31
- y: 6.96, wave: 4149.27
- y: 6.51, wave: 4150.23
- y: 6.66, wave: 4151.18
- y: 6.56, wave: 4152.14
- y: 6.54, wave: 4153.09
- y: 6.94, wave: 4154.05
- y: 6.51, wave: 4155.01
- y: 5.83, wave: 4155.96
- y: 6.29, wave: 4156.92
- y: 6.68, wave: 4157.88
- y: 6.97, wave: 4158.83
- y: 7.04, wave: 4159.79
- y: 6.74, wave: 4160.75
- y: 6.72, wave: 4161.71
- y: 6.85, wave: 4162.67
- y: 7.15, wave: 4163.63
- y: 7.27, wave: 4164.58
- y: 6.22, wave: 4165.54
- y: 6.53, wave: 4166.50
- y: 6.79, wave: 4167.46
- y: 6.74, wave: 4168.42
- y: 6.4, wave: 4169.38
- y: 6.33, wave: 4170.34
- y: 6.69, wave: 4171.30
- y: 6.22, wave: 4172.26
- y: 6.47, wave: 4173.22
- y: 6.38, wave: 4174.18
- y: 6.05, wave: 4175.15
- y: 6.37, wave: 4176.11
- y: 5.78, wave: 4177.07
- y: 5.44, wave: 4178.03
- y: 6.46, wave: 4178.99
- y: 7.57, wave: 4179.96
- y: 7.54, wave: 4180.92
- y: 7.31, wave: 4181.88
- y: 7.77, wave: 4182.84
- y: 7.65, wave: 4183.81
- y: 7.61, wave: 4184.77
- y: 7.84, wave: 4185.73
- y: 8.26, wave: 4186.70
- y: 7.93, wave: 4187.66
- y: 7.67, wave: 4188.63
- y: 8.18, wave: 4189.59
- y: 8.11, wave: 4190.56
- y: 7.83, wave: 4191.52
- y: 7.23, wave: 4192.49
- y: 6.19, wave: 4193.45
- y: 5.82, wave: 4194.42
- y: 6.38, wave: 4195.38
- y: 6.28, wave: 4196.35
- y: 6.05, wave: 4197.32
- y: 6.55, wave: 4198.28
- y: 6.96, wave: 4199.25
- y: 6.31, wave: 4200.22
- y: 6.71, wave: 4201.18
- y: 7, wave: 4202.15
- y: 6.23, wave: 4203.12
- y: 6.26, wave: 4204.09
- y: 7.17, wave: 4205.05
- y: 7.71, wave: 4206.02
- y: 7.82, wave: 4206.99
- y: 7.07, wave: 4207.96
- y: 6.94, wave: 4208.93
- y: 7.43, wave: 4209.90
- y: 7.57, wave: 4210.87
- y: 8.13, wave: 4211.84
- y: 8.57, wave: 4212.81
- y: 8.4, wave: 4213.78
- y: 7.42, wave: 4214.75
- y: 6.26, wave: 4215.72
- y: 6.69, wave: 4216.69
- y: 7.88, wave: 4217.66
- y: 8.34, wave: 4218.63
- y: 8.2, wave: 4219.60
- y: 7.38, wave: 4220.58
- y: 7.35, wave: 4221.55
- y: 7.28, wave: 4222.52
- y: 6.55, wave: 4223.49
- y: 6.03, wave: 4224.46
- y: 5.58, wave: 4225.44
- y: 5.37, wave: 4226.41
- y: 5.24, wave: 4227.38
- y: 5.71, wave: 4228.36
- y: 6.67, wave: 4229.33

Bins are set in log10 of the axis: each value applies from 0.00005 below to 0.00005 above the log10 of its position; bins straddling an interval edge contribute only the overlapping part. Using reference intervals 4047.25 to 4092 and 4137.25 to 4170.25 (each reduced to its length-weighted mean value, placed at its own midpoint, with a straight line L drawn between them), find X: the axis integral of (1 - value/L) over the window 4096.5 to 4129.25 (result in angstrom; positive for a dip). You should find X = -0.1 angstrom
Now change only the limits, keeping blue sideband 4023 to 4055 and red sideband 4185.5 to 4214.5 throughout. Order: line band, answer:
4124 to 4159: 1.9 angstrom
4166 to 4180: 1.5 angstrom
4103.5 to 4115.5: 0.3 angstrom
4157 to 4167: 0.5 angstrom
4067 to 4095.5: -1.4 angstrom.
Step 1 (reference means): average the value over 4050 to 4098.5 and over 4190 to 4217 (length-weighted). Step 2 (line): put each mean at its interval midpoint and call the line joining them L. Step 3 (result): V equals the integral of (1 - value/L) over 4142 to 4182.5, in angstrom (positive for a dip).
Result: 2.9 angstrom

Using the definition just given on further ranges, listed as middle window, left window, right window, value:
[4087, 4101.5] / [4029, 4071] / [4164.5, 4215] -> -0.5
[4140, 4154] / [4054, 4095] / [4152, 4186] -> 0.8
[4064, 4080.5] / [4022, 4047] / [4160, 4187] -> 0.0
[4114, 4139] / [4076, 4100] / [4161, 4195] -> -0.4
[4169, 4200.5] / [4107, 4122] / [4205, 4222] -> 2.2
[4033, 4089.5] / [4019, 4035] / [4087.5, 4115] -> -1.2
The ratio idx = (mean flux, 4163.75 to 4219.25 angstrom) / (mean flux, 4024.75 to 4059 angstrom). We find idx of 1.04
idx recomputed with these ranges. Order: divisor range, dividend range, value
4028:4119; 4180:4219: 1.06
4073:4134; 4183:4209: 1.01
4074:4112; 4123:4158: 0.98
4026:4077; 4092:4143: 1.01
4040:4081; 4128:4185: 0.97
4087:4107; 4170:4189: 1.01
